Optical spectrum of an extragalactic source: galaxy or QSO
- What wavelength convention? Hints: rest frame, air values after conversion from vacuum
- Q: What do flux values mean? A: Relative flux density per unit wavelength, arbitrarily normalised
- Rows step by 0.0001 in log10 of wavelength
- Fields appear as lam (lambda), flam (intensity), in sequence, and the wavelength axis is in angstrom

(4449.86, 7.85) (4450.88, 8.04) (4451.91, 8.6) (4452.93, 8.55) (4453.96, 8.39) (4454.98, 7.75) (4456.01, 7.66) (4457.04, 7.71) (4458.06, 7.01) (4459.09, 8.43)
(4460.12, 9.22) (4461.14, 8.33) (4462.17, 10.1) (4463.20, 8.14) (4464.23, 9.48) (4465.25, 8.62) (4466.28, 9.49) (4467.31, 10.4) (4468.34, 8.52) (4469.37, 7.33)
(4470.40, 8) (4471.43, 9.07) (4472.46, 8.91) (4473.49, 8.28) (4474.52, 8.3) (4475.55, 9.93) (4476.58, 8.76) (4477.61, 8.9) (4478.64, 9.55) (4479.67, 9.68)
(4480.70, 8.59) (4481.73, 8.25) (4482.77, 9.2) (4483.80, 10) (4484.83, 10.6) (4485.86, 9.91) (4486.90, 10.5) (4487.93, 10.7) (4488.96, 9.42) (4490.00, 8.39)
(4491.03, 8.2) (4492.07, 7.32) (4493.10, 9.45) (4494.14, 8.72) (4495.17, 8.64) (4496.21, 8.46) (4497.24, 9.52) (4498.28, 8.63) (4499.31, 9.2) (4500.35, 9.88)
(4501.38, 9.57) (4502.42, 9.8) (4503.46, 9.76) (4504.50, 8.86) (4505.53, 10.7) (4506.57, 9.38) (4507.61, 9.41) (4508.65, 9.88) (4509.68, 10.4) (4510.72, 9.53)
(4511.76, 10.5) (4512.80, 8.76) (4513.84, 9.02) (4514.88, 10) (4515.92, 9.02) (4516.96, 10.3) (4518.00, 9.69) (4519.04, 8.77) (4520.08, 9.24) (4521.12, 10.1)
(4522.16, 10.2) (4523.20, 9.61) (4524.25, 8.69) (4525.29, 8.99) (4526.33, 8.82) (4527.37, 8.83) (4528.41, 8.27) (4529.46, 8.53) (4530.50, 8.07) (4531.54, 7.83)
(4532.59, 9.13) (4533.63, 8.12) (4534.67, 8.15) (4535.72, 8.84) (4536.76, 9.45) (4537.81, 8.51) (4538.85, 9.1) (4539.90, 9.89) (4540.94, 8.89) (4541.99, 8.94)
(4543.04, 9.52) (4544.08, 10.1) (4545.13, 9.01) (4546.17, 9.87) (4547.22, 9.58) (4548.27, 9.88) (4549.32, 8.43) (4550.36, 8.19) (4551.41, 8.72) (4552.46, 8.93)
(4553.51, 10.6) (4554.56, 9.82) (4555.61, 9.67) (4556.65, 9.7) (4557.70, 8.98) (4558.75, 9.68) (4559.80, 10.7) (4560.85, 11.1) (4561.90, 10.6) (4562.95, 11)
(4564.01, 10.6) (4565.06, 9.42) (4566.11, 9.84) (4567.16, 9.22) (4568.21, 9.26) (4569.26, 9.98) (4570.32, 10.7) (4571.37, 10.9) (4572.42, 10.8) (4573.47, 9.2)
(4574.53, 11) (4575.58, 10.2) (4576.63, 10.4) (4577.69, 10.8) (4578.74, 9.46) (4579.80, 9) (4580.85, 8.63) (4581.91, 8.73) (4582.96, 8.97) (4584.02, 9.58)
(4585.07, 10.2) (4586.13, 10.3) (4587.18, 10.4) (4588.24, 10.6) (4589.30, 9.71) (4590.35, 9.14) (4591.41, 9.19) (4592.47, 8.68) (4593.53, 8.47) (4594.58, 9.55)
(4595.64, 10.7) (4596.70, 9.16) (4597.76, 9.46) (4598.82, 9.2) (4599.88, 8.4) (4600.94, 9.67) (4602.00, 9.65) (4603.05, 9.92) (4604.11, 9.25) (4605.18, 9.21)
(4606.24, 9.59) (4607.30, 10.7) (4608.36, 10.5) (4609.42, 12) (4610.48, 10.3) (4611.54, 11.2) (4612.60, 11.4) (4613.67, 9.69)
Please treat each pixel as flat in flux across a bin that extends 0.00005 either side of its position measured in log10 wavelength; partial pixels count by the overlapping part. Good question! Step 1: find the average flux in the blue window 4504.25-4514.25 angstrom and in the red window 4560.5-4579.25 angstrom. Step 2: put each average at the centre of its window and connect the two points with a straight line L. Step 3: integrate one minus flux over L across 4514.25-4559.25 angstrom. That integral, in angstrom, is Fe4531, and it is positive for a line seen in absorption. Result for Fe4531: 3.42 angstrom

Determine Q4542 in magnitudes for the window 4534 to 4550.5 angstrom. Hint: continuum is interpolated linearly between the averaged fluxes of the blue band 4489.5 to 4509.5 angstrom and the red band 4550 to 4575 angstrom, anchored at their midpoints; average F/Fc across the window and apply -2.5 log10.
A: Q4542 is 0.06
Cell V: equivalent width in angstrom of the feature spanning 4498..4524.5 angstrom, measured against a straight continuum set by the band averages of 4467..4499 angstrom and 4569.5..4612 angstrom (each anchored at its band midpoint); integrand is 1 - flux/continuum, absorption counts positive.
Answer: -1.0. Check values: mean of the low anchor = 9.03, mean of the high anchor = 9.84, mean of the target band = 9.59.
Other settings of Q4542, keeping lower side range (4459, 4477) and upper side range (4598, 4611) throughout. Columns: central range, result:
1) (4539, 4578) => -0.034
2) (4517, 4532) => 0.029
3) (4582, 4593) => 0.010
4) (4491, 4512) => -0.027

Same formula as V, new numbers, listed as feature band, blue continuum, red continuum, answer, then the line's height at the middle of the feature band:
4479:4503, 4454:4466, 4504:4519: -0.2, 9.16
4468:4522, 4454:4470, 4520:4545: -3.2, 8.75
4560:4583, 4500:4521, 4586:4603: -1.1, 9.55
